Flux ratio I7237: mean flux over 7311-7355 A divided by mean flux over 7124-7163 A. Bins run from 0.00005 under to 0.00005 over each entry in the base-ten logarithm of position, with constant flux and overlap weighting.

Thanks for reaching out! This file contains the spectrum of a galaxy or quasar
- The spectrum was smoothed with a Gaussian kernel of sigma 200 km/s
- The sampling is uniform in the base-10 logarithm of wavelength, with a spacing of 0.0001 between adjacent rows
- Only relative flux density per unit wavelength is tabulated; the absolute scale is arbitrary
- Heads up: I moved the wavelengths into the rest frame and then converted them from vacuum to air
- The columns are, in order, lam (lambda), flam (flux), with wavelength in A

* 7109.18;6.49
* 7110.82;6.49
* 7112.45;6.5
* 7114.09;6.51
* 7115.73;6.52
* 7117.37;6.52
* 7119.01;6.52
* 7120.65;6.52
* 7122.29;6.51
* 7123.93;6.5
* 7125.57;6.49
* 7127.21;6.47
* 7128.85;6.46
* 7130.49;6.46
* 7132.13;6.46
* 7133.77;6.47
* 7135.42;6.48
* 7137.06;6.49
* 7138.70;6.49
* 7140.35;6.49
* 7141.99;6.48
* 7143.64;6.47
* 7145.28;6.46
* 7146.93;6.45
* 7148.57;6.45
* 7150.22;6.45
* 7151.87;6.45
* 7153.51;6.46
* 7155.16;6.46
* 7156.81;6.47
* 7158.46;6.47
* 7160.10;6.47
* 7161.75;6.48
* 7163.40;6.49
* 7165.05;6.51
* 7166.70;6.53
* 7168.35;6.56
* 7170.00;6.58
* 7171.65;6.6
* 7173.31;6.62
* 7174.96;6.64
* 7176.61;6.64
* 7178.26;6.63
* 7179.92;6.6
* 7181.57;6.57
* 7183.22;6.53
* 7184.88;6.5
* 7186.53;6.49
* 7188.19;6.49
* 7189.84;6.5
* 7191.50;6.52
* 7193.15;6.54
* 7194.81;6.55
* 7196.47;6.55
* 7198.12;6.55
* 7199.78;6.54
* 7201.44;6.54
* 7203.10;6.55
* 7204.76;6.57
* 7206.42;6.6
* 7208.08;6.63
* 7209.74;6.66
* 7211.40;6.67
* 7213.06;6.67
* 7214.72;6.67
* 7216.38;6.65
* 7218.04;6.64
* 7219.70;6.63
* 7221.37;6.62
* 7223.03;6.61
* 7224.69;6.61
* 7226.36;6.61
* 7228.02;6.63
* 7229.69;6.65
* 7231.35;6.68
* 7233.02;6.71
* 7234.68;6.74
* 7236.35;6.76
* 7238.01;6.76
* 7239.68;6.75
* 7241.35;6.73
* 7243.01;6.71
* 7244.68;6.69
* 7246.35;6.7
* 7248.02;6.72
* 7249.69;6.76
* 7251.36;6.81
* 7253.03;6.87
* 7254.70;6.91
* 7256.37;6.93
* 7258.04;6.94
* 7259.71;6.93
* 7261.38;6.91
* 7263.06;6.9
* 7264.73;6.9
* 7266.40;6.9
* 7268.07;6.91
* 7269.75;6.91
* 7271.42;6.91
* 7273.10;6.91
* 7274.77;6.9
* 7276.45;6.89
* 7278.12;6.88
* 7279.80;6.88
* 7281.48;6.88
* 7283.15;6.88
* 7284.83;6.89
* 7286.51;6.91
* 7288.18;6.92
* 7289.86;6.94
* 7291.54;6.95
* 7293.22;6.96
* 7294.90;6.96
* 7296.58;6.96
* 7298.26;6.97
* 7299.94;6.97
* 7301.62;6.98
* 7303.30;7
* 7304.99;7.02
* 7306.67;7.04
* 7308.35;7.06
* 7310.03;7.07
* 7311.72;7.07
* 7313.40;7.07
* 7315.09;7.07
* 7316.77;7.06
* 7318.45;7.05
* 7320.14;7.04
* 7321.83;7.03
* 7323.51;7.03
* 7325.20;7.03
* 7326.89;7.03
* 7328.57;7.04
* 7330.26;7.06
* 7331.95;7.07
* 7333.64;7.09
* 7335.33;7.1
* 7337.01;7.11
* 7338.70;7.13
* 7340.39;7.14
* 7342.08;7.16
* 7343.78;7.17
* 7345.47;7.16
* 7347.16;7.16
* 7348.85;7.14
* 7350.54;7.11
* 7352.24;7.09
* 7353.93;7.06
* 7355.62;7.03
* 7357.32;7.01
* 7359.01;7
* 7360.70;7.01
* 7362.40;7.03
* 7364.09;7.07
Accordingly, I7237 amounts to 1.1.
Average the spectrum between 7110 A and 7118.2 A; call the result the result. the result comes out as 6.51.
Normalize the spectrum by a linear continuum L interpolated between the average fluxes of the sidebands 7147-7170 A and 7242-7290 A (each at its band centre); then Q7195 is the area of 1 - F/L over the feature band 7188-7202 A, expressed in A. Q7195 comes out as 0.2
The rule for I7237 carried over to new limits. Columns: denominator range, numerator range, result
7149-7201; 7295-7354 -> 1.08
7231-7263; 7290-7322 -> 1.03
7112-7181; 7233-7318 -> 1.06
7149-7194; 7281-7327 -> 1.07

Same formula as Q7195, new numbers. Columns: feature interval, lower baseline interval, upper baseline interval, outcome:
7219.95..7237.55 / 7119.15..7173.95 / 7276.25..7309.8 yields 0.2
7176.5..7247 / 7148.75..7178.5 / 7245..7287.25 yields 0.7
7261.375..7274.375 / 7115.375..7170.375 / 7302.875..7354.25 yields 0.0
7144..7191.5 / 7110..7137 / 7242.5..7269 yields 0.7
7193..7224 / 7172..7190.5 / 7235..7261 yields 0.3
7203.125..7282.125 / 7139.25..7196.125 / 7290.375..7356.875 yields 0.2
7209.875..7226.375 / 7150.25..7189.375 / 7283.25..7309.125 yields 0.1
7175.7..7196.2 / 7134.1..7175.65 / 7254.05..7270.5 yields 0.2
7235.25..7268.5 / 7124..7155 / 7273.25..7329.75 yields 0.0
